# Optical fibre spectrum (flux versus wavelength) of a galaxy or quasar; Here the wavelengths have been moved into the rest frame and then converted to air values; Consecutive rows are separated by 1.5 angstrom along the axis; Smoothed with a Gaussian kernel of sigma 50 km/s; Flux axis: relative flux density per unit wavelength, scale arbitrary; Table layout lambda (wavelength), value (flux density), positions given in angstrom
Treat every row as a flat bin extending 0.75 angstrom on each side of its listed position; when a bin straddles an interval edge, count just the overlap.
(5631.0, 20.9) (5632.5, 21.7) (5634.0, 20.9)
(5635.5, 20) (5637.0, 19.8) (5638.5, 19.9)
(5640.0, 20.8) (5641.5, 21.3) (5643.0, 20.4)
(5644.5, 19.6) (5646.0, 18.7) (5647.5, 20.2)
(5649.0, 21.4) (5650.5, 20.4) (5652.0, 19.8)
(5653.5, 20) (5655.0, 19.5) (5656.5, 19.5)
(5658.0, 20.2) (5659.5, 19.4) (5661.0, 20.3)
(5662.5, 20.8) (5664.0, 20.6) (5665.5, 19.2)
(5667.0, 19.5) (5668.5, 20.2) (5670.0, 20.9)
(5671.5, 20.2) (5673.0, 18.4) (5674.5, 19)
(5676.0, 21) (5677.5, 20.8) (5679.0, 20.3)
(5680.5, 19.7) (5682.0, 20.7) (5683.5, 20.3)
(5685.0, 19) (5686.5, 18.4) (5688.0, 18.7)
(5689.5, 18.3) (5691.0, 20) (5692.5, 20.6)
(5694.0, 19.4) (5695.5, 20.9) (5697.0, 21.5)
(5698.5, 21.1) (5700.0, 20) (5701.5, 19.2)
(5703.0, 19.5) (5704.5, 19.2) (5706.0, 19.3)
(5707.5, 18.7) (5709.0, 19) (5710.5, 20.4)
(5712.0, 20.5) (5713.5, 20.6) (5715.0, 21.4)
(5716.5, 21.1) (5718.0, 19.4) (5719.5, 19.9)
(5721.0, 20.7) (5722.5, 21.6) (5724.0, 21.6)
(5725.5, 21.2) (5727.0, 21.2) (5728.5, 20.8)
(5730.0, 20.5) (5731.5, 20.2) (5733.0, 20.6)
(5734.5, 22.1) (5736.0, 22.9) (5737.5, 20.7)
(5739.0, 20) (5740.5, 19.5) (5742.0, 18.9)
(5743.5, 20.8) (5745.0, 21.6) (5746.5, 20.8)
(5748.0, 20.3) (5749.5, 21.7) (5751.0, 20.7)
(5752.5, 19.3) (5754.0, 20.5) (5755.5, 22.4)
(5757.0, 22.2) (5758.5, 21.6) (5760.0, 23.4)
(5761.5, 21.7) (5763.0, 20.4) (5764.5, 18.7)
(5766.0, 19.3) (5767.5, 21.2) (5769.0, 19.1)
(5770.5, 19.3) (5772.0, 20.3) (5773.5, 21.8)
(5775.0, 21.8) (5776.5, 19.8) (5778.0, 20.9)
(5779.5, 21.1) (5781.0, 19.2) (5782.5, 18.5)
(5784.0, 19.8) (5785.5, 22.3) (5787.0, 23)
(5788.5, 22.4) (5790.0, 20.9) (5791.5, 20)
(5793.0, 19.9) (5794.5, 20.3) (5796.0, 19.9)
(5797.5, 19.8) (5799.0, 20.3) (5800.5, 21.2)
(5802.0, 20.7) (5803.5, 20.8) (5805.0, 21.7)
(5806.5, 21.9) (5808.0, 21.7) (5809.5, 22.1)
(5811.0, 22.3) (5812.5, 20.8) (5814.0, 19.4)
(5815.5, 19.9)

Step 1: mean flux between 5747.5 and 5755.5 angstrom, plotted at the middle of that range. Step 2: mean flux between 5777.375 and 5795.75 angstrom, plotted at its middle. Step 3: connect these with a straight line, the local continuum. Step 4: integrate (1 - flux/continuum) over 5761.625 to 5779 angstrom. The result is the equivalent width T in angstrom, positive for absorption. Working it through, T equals 0.3 angstrom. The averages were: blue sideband 20.7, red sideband 20.7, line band 20.3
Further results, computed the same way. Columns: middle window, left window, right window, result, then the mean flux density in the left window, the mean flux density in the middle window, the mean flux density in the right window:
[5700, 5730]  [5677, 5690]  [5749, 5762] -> 0.2 angstrom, 19.6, 20.3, 21.5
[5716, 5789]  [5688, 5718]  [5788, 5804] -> -1.8 angstrom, 20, 20.8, 20.5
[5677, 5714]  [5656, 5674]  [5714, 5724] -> 1.0 angstrom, 19.9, 19.8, 20.8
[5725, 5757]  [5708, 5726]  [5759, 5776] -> -0.3 angstrom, 20.6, 20.8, 20.6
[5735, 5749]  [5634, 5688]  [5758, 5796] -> -0.1 angstrom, 20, 20.7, 20.6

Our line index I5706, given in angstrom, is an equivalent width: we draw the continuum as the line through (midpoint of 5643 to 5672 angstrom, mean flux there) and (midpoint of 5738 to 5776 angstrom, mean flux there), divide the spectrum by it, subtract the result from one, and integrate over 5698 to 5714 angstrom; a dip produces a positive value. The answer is 0.5 angstrom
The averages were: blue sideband 20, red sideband 20.7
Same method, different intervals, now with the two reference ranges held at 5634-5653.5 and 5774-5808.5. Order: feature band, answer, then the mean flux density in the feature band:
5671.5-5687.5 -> 0.46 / 19.8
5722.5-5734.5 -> -0.27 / 21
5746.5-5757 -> -0.15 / 20.9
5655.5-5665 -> 0.09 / 20.1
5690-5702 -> 0.06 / 20.3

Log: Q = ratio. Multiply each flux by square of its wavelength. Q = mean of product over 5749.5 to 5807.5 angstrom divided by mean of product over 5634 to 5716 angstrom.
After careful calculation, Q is 1.08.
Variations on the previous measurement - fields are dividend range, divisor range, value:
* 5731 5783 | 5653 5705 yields 1.07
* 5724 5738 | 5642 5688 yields 1.09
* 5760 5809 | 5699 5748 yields 1.03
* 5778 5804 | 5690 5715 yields 1.06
